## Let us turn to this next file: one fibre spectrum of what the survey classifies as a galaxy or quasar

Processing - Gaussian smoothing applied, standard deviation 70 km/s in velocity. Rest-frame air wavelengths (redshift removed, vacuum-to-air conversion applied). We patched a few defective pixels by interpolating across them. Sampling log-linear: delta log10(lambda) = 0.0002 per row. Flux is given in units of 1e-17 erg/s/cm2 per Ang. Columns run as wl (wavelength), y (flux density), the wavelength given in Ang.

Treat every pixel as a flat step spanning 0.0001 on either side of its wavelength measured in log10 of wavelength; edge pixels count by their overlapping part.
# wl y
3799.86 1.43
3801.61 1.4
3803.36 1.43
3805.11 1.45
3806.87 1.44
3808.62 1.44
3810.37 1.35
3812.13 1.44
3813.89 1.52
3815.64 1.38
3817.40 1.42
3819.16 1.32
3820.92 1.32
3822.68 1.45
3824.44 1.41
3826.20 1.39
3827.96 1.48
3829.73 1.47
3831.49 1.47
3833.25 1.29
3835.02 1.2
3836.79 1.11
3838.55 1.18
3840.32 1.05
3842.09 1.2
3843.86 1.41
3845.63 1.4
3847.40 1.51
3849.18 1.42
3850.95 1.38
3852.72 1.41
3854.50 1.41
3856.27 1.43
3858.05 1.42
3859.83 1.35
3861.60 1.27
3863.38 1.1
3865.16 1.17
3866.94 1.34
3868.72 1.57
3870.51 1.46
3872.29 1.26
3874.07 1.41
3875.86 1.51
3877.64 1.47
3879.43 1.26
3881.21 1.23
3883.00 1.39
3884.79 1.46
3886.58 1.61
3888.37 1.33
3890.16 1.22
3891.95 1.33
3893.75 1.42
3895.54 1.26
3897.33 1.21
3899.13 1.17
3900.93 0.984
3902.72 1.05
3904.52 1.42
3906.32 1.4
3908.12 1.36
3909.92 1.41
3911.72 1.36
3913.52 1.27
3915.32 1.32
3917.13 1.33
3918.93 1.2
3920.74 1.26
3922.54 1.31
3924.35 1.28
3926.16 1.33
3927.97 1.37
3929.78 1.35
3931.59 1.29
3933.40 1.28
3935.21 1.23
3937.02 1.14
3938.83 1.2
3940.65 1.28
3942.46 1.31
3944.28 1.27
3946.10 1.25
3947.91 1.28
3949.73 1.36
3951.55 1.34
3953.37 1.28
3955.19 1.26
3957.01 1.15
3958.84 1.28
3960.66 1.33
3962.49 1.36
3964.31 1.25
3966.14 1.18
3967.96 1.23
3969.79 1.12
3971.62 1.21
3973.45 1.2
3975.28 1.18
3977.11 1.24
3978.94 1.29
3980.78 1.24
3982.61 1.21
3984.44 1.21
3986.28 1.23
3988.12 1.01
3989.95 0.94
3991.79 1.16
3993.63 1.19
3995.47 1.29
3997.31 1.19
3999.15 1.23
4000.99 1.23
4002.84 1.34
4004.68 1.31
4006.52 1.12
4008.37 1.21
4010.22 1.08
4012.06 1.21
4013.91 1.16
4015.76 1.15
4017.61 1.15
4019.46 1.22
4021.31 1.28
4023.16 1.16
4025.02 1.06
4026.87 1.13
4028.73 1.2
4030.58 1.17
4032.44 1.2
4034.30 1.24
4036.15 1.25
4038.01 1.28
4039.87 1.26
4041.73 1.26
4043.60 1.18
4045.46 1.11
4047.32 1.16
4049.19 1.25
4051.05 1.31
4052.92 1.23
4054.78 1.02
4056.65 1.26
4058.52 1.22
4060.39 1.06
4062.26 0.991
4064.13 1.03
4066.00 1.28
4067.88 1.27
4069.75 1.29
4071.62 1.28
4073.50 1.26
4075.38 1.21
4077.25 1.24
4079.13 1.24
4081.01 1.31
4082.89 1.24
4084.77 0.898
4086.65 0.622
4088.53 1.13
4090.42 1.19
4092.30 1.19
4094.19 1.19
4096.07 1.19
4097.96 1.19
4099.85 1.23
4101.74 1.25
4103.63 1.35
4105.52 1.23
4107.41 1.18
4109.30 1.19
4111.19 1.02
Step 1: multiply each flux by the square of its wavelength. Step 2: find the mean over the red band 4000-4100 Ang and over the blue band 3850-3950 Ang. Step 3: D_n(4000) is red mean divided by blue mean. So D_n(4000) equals 0.97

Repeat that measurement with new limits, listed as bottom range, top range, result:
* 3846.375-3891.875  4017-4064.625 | 0.94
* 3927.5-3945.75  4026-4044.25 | 1.01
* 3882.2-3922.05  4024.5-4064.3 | 0.97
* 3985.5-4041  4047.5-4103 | 1.02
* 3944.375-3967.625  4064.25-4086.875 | 0.99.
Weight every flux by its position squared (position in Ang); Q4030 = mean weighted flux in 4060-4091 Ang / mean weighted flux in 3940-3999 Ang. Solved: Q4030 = 0.99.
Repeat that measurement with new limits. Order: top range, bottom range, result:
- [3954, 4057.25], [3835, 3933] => 0.97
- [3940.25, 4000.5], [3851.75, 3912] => 0.96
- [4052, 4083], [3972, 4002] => 1.05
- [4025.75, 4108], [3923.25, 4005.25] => 1.01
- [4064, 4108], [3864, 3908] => 0.99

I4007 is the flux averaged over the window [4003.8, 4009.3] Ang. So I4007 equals 1.21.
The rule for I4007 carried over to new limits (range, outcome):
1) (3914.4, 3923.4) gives 1.28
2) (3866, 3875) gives 1.41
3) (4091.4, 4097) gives 1.19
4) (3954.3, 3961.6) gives 1.25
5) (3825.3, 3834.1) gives 1.42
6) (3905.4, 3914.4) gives 1.36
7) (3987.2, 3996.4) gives 1.12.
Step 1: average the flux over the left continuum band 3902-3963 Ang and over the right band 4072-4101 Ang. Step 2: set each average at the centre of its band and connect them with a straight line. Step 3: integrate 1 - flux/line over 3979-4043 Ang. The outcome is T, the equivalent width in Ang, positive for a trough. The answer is 1.5 Ang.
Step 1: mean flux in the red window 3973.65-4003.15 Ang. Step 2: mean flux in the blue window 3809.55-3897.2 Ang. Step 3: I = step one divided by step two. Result 0.9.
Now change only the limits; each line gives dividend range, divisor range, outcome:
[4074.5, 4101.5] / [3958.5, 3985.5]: 0.93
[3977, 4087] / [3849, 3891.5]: 0.87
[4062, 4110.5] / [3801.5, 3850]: 0.86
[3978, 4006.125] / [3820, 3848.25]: 0.90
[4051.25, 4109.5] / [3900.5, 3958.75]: 0.92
